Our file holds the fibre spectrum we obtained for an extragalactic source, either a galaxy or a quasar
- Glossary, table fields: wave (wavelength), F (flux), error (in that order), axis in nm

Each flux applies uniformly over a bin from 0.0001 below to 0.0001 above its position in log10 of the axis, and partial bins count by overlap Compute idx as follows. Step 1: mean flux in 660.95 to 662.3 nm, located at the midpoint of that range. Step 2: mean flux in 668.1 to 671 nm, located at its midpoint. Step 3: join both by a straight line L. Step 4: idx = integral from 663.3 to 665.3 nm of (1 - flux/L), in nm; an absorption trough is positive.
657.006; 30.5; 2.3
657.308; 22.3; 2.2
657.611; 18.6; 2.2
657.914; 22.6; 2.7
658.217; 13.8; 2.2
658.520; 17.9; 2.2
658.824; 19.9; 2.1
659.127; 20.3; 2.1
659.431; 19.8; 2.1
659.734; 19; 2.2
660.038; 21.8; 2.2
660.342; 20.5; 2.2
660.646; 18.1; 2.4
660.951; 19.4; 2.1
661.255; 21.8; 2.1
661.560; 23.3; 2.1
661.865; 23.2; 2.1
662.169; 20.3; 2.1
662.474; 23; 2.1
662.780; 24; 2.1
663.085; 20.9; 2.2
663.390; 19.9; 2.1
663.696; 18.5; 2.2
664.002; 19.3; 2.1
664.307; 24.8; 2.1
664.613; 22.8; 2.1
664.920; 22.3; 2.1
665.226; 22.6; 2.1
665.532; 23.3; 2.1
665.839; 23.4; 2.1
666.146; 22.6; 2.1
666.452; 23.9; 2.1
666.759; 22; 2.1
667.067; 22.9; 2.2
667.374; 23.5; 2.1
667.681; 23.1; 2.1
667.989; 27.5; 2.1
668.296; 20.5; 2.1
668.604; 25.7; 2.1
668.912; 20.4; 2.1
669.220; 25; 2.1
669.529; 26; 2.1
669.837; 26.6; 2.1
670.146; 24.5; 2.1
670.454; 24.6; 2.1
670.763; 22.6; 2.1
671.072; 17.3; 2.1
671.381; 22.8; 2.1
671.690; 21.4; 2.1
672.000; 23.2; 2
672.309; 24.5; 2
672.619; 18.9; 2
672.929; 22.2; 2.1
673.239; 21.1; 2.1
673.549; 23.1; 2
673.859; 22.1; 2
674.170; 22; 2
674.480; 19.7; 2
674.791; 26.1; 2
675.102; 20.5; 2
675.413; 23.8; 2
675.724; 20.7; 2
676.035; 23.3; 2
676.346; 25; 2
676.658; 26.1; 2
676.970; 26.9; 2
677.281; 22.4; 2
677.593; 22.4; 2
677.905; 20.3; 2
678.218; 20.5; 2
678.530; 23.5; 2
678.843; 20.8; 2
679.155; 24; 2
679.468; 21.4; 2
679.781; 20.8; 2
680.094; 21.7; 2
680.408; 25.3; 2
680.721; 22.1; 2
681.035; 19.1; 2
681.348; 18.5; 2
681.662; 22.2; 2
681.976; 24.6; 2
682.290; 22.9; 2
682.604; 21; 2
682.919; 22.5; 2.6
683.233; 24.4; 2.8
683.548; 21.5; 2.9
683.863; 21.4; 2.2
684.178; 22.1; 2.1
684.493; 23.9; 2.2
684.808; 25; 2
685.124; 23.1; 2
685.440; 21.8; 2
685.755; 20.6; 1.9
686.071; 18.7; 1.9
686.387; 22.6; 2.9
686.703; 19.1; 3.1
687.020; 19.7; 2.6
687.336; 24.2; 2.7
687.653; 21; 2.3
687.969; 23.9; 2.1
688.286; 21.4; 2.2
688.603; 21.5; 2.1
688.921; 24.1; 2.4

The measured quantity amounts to 0.10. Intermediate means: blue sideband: 21.9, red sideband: 23.9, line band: 21.5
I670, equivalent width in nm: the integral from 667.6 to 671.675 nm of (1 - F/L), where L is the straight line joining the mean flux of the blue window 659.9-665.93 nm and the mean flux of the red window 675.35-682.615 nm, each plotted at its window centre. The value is -0.28 nm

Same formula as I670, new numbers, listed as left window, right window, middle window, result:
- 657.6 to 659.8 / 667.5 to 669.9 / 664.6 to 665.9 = -0.02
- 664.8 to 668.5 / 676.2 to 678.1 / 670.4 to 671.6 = 0.09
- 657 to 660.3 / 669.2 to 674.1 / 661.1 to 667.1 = -0.27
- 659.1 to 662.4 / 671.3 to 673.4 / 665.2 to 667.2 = -0.15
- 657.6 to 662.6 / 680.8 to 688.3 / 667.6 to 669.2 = -0.21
